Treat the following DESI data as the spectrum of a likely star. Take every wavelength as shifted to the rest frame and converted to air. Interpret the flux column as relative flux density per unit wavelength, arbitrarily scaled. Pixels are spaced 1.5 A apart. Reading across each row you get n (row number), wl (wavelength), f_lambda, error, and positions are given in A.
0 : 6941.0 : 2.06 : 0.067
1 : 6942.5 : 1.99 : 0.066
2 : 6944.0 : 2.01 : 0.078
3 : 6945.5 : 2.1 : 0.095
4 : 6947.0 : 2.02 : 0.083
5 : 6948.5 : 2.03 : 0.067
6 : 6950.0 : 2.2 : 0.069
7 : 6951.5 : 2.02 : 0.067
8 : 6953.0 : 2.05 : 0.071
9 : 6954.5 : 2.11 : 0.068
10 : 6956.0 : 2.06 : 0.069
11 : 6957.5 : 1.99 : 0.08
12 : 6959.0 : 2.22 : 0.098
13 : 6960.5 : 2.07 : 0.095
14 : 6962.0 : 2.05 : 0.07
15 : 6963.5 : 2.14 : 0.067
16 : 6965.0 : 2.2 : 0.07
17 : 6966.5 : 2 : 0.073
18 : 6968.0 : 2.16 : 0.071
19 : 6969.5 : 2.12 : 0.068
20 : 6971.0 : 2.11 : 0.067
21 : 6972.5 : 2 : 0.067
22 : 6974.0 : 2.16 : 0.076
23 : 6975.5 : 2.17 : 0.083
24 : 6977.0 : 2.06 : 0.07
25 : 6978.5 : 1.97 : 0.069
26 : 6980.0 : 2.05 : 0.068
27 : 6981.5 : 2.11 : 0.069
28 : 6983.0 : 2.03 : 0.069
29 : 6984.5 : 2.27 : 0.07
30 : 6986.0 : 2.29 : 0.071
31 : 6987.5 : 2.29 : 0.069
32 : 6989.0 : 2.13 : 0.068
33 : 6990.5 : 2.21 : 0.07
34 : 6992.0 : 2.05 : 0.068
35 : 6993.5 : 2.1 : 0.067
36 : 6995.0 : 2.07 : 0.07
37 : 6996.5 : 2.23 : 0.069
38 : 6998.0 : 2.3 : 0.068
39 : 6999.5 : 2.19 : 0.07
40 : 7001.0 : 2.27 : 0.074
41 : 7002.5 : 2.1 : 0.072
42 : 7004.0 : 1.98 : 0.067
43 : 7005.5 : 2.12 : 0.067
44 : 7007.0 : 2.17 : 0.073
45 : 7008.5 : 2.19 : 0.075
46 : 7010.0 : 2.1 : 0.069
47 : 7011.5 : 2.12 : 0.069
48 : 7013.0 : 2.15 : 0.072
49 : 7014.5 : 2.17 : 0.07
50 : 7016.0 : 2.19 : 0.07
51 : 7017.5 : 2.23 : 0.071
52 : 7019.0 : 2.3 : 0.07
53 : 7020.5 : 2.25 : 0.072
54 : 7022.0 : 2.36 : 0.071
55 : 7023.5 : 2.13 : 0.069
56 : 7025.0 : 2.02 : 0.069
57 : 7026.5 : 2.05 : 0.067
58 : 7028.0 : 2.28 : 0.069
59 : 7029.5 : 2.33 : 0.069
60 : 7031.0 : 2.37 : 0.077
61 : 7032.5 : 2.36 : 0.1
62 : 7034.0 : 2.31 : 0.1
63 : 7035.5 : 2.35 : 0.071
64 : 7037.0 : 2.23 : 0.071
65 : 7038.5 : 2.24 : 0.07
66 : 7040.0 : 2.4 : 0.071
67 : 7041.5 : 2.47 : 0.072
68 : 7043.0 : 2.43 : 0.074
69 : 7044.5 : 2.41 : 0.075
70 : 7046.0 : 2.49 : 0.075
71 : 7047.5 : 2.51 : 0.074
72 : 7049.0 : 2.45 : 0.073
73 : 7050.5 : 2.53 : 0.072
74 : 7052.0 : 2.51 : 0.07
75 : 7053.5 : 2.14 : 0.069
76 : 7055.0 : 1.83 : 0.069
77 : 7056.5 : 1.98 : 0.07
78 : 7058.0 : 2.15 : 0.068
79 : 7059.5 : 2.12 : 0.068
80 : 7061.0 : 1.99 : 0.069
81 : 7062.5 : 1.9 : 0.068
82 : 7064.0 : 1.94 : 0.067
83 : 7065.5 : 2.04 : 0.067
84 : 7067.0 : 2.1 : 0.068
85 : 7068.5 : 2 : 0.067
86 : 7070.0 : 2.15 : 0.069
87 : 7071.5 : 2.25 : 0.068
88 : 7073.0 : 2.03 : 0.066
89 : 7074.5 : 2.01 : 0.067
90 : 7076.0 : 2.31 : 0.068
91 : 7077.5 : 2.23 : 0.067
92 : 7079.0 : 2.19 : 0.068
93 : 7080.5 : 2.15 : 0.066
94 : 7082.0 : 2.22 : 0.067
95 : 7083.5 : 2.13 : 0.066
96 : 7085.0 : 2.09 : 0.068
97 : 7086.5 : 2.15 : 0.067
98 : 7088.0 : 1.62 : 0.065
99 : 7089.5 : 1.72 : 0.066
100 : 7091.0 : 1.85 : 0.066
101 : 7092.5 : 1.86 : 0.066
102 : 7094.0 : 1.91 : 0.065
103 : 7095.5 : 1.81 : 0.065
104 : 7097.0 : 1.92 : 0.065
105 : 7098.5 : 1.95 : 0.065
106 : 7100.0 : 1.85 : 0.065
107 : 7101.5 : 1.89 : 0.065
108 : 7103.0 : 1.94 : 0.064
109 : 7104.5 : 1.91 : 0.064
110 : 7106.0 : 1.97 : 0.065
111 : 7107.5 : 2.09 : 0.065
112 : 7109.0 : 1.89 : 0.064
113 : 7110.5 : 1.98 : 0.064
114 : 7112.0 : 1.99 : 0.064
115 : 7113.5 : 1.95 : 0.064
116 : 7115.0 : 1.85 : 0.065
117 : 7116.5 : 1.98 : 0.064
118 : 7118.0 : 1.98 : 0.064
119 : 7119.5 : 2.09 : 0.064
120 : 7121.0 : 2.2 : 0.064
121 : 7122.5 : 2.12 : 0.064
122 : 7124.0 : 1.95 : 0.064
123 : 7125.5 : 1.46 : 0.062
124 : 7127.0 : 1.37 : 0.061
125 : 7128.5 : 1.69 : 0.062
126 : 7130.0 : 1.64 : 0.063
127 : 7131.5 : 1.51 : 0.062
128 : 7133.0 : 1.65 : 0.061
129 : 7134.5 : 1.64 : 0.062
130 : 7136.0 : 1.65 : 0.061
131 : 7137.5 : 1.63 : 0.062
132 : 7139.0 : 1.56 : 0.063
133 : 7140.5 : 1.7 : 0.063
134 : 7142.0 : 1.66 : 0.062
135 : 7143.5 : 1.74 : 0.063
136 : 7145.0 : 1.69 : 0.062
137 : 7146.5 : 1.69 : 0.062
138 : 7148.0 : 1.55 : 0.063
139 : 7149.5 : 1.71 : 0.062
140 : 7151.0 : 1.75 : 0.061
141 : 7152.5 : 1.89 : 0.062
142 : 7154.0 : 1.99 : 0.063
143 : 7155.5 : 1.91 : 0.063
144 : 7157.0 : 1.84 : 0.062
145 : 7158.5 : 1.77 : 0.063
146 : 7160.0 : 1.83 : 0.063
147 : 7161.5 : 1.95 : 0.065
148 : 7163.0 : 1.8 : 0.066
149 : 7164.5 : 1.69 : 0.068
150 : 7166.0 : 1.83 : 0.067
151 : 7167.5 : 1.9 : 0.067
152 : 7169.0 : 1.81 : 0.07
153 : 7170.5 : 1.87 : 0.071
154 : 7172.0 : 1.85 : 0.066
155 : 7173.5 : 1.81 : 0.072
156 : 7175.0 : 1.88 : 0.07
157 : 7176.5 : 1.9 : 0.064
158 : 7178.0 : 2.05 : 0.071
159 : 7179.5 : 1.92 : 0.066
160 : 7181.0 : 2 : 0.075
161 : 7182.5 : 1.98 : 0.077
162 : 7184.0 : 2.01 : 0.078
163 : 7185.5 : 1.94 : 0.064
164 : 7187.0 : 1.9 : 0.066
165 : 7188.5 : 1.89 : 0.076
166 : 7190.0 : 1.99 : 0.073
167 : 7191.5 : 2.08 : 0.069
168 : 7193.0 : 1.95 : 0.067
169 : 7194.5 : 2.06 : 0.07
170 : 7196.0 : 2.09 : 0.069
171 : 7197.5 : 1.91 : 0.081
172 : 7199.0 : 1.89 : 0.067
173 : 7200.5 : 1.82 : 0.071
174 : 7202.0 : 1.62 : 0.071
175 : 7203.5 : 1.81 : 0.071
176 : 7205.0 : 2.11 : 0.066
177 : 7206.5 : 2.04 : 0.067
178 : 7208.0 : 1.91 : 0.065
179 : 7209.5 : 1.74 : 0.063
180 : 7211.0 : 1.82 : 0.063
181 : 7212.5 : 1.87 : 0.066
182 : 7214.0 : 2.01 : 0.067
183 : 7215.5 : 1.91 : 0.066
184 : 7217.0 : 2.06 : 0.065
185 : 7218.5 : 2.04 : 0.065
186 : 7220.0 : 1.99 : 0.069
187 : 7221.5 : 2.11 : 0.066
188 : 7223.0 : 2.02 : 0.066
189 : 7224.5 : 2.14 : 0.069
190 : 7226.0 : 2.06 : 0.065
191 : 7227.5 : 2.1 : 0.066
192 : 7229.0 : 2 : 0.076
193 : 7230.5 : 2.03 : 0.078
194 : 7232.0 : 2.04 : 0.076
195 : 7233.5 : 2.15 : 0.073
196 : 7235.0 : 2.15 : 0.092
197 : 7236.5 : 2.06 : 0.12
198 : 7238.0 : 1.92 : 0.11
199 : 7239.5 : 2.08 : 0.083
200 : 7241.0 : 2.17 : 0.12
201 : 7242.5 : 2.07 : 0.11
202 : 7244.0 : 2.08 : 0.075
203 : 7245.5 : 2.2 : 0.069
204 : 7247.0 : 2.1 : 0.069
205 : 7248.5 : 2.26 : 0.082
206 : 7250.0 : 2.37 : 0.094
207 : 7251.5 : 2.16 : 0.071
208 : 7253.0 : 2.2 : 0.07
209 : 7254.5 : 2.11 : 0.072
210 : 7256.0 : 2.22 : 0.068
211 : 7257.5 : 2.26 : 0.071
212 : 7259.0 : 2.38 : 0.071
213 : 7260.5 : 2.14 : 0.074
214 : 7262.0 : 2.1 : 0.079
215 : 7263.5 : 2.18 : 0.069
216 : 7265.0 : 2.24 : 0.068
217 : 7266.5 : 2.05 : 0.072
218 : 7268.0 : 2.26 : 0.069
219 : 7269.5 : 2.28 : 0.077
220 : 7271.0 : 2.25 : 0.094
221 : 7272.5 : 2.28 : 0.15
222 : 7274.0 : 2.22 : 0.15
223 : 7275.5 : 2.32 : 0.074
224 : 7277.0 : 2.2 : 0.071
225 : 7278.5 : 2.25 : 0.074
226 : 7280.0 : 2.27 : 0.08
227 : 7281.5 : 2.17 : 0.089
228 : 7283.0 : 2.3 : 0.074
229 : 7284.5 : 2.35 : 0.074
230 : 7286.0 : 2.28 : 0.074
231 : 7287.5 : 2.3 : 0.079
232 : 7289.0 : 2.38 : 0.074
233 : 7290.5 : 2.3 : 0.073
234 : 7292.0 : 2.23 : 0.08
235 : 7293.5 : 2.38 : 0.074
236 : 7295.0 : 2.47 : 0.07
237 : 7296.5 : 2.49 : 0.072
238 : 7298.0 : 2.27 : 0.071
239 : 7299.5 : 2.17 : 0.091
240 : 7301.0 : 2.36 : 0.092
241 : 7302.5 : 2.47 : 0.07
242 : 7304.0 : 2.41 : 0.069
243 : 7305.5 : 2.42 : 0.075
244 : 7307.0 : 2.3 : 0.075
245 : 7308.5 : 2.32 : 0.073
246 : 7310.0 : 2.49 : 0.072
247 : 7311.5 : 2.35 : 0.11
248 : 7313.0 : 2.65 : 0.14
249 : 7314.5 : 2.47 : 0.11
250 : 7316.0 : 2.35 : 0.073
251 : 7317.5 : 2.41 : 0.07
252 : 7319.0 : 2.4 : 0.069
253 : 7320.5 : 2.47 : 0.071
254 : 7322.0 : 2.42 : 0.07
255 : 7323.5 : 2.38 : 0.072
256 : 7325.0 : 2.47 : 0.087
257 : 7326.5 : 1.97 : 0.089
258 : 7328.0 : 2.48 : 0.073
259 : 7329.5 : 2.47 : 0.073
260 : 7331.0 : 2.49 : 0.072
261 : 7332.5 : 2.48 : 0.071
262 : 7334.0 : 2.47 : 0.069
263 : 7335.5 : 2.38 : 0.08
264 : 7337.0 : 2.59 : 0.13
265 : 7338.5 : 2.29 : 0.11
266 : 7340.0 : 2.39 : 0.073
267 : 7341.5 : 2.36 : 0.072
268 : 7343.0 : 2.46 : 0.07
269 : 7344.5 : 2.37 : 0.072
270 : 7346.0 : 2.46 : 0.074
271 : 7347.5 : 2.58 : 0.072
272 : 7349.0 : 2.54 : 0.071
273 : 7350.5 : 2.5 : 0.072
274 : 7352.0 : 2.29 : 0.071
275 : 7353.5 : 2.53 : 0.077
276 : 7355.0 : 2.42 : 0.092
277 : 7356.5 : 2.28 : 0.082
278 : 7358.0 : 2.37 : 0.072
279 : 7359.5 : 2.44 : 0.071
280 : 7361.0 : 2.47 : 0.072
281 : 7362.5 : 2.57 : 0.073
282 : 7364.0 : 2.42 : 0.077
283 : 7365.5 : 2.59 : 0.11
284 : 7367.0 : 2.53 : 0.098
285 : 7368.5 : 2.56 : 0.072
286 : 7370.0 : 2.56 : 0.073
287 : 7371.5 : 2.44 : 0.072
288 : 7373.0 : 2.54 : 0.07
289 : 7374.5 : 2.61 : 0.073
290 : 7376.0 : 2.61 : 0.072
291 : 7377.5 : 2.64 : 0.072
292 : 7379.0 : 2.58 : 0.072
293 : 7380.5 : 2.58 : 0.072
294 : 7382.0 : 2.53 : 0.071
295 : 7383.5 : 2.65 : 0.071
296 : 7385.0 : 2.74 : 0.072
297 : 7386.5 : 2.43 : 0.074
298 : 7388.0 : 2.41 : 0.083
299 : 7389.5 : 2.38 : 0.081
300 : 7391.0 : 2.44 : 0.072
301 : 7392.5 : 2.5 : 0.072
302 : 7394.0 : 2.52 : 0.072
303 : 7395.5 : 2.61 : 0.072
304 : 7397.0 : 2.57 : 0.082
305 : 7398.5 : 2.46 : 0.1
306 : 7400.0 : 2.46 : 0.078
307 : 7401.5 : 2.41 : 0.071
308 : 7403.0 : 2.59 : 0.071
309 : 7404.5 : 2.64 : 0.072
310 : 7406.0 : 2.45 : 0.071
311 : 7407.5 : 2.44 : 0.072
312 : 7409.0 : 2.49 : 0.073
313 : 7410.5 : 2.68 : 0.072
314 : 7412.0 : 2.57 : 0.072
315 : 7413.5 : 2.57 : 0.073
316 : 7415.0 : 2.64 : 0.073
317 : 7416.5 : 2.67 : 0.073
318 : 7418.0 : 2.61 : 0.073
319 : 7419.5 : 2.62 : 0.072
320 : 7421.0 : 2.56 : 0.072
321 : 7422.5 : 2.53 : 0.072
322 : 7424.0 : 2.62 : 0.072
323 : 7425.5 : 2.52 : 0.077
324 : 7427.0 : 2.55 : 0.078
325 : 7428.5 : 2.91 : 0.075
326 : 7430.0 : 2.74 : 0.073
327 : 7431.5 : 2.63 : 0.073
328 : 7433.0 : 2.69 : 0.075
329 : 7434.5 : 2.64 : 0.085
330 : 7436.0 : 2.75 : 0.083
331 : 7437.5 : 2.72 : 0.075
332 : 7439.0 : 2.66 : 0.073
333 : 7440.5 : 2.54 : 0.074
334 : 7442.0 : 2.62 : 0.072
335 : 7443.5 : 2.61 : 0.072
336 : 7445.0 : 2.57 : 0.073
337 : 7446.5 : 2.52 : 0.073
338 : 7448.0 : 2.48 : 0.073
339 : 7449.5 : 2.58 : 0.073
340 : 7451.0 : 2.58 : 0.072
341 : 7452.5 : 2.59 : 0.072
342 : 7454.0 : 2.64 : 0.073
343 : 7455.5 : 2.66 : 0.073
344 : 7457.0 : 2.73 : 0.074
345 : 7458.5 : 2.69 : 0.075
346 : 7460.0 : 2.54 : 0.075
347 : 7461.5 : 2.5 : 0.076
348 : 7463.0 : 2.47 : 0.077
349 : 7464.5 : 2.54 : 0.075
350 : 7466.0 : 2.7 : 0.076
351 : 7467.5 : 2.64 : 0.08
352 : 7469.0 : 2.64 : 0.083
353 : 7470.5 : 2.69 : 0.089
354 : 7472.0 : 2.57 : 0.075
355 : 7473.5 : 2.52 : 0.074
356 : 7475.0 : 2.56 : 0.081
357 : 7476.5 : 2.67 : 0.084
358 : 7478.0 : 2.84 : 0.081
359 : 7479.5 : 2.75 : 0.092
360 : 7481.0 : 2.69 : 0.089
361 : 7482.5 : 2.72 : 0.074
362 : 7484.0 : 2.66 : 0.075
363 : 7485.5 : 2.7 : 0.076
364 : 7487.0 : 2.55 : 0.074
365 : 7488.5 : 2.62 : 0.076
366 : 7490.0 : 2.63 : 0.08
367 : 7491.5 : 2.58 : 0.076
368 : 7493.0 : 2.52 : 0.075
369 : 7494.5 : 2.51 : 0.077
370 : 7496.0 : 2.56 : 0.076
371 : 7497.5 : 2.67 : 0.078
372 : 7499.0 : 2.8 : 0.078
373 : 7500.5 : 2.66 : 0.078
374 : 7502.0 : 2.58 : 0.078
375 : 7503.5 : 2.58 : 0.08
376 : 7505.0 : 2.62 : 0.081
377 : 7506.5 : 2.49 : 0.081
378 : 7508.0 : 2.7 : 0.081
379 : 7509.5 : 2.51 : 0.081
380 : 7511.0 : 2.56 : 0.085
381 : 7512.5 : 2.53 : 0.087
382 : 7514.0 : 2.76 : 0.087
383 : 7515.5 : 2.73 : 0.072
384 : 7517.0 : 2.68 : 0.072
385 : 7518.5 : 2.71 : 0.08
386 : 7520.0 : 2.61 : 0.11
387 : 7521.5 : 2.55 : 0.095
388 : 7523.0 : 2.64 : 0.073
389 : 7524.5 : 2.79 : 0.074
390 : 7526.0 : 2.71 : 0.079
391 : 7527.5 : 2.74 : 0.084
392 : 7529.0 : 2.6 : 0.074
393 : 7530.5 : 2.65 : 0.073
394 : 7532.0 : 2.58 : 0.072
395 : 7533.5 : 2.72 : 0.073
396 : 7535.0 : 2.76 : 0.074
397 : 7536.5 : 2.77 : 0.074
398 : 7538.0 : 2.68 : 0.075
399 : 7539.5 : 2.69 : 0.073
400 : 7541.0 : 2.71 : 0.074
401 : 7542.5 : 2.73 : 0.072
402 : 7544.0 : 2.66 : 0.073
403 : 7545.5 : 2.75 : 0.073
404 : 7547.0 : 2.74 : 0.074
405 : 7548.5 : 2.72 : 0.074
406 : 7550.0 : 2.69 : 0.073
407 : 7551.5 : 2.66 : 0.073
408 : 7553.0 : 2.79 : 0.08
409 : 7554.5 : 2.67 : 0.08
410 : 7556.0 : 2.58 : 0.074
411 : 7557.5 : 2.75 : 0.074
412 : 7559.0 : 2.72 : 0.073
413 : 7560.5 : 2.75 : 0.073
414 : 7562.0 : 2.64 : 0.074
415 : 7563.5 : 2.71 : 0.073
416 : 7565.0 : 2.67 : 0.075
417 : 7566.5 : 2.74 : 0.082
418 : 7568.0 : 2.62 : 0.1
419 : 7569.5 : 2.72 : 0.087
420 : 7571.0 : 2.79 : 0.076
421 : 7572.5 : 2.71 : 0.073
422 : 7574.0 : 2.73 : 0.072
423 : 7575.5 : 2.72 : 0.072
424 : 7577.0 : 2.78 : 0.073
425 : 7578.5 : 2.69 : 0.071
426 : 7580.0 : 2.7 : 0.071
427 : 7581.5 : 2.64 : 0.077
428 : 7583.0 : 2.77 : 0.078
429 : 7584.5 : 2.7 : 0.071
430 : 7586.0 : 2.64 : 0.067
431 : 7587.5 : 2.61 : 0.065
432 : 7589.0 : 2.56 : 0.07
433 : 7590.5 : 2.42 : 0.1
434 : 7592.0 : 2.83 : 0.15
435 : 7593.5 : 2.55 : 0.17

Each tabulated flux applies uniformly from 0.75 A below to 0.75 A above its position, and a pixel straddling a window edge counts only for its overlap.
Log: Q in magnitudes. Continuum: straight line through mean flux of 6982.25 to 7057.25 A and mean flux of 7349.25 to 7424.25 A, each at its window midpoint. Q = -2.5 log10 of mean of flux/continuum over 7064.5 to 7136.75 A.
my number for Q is 0.19 mag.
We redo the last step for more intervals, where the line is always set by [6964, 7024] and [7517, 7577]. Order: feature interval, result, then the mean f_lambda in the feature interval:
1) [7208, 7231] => 0.19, 1.99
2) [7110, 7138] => 0.25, 1.81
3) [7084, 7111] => 0.18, 1.91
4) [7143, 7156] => 0.29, 1.77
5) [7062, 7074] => 0.09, 2.05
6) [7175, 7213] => 0.21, 1.93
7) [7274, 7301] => 0.06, 2.3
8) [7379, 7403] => 0.01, 2.52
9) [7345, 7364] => 0.02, 2.45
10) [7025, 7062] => -0.04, 2.28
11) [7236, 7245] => 0.16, 2.07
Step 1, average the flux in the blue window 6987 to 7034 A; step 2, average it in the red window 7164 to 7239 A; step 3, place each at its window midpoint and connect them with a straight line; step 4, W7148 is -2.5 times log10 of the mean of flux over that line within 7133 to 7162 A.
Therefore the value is 0.162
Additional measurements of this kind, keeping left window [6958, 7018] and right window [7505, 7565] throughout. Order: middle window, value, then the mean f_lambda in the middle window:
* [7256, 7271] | 0.092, 2.21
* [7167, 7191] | 0.208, 1.92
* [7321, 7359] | 0.029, 2.42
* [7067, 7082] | 0.037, 2.15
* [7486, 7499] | 0.017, 2.59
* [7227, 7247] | 0.147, 2.08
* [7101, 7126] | 0.155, 1.96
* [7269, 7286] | 0.074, 2.26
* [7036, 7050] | -0.101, 2.4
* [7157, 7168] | 0.256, 1.82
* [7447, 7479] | -0.002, 2.61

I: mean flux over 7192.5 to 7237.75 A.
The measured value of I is 1.98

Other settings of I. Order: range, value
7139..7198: 1.86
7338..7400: 2.49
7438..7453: 2.58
